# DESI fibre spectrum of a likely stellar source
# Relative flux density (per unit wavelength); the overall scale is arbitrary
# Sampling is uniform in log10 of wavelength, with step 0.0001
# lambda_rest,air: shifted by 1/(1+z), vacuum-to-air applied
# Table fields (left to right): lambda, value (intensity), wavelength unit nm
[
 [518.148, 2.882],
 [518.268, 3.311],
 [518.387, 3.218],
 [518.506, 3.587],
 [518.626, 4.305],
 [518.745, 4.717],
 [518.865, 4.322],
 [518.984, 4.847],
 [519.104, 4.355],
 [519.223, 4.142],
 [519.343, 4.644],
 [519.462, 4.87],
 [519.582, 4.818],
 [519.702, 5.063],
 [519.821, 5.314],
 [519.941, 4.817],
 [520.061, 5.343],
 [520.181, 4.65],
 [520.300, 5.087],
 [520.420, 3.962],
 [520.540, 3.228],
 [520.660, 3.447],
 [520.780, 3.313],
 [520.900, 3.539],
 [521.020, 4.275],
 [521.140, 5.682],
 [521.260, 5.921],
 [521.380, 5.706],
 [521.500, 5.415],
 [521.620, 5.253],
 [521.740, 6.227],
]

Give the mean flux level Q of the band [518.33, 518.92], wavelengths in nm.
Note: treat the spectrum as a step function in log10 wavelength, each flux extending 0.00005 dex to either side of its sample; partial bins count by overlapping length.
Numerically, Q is 4.03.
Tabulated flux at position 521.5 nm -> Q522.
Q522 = 5.415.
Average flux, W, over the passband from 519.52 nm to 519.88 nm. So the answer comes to 5.06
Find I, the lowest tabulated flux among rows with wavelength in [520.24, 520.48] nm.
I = 3.962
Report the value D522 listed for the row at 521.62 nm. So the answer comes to 5.253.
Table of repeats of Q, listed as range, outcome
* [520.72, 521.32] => 4.55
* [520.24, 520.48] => 4.53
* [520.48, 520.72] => 3.33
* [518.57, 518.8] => 4.52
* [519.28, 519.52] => 4.75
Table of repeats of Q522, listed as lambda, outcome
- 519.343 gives 4.644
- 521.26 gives 5.921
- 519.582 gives 4.818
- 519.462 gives 4.87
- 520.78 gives 3.313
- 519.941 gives 4.817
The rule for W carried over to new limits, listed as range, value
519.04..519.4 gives 4.38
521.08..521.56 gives 5.68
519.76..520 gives 5.07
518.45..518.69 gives 3.96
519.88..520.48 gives 4.77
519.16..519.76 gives 4.7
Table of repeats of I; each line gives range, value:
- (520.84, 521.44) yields 3.539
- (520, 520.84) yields 3.228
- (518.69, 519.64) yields 4.142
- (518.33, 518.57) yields 3.218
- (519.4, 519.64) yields 4.818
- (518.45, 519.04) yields 3.587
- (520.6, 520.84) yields 3.313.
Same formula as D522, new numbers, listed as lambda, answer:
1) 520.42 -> 3.962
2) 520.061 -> 5.343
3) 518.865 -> 4.322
